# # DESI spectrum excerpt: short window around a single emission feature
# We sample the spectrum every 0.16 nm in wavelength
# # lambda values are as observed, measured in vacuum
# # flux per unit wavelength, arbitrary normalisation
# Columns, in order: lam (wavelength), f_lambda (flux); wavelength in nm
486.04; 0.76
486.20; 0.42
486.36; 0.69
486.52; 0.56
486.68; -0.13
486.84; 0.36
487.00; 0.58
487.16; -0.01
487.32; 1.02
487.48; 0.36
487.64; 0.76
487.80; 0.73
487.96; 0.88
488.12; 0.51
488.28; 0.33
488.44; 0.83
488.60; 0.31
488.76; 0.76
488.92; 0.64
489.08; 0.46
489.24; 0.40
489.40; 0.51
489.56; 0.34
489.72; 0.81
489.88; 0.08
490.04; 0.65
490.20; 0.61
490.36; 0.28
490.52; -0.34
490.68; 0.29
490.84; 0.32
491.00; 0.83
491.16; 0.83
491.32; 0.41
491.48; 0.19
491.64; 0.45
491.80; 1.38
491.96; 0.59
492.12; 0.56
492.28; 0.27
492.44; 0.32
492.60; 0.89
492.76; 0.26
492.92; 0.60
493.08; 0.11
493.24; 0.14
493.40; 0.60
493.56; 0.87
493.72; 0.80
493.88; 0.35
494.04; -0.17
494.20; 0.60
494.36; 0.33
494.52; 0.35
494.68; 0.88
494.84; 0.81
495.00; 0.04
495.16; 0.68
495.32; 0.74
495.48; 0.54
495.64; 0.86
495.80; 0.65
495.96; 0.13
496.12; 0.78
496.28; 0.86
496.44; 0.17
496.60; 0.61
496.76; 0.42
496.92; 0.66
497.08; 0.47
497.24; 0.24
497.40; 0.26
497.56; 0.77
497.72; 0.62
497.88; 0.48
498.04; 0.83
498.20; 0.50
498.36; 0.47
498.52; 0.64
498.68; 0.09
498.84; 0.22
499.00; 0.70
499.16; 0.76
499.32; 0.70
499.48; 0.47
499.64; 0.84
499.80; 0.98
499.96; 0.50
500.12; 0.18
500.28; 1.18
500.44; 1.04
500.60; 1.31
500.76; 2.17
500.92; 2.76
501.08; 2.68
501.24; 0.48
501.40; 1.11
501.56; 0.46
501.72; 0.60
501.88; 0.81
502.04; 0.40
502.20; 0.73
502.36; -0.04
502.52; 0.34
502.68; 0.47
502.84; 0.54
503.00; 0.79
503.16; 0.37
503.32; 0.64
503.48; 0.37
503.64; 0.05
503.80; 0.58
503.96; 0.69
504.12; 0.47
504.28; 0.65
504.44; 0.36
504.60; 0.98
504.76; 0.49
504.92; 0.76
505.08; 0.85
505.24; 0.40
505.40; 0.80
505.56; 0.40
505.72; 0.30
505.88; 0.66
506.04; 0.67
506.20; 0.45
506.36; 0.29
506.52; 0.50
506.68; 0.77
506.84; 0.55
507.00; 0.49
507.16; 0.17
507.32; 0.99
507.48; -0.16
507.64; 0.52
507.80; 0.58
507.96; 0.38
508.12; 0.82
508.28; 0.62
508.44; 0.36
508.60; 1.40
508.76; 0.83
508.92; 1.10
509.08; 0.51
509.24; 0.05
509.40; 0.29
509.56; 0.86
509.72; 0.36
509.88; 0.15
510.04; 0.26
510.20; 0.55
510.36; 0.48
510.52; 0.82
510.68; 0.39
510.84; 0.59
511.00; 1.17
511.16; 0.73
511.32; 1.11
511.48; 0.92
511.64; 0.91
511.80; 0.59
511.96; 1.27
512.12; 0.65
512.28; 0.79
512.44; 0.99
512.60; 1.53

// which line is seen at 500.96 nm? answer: [O II] 3727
